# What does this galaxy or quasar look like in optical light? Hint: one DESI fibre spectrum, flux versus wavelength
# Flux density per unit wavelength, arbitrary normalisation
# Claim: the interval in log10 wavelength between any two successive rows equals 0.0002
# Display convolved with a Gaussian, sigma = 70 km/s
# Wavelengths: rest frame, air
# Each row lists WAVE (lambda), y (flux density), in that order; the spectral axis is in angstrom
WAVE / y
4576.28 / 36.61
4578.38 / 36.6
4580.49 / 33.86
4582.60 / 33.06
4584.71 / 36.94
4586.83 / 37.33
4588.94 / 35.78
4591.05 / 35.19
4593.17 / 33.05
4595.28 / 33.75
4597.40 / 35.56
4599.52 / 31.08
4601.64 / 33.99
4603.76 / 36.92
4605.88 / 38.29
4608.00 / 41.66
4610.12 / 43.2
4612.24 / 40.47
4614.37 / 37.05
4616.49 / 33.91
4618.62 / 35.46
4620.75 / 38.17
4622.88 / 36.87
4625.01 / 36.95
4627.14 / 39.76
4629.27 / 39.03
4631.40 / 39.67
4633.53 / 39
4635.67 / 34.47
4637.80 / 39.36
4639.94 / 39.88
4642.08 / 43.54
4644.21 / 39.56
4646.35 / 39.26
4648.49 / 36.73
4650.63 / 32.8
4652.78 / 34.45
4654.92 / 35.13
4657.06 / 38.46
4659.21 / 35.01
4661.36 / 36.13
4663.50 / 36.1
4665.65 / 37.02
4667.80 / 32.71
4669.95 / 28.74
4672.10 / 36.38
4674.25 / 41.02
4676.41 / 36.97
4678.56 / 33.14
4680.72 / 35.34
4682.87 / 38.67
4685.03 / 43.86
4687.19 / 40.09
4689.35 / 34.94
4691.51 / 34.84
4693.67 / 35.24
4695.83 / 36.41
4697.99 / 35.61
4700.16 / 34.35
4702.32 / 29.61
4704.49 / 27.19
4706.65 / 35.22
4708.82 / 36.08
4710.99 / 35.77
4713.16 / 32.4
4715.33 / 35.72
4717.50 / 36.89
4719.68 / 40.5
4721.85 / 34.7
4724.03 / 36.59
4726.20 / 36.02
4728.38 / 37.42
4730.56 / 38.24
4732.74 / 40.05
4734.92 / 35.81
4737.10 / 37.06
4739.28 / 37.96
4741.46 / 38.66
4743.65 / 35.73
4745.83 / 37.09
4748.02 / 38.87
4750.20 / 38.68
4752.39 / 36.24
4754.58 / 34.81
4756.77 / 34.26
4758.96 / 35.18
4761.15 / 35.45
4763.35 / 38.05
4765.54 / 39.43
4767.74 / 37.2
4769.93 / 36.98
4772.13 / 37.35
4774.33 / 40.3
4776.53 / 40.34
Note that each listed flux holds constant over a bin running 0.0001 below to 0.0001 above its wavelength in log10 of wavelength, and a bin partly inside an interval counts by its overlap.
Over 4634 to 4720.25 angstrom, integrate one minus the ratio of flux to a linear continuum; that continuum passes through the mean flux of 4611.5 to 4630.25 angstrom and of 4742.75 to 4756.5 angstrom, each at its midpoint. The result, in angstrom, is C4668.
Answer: 2.4 angstrom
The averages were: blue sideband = 37.4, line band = 36.1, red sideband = 36.8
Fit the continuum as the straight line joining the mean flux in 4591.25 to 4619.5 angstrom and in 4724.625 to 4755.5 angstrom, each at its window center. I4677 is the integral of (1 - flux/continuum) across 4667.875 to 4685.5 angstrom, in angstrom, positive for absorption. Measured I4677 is 0.30 angstrom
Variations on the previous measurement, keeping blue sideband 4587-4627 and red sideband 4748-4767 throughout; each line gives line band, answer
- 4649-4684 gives 1.0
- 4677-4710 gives 1.1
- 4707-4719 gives 0.4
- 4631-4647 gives -1.2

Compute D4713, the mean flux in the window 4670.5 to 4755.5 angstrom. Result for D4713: 36.4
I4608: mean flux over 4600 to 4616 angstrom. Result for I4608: 38.4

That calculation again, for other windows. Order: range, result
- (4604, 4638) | 38.3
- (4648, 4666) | 35.7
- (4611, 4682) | 36.9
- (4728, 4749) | 37.7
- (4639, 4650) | 39.5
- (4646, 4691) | 36.3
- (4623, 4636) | 38.3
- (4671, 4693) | 37.5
